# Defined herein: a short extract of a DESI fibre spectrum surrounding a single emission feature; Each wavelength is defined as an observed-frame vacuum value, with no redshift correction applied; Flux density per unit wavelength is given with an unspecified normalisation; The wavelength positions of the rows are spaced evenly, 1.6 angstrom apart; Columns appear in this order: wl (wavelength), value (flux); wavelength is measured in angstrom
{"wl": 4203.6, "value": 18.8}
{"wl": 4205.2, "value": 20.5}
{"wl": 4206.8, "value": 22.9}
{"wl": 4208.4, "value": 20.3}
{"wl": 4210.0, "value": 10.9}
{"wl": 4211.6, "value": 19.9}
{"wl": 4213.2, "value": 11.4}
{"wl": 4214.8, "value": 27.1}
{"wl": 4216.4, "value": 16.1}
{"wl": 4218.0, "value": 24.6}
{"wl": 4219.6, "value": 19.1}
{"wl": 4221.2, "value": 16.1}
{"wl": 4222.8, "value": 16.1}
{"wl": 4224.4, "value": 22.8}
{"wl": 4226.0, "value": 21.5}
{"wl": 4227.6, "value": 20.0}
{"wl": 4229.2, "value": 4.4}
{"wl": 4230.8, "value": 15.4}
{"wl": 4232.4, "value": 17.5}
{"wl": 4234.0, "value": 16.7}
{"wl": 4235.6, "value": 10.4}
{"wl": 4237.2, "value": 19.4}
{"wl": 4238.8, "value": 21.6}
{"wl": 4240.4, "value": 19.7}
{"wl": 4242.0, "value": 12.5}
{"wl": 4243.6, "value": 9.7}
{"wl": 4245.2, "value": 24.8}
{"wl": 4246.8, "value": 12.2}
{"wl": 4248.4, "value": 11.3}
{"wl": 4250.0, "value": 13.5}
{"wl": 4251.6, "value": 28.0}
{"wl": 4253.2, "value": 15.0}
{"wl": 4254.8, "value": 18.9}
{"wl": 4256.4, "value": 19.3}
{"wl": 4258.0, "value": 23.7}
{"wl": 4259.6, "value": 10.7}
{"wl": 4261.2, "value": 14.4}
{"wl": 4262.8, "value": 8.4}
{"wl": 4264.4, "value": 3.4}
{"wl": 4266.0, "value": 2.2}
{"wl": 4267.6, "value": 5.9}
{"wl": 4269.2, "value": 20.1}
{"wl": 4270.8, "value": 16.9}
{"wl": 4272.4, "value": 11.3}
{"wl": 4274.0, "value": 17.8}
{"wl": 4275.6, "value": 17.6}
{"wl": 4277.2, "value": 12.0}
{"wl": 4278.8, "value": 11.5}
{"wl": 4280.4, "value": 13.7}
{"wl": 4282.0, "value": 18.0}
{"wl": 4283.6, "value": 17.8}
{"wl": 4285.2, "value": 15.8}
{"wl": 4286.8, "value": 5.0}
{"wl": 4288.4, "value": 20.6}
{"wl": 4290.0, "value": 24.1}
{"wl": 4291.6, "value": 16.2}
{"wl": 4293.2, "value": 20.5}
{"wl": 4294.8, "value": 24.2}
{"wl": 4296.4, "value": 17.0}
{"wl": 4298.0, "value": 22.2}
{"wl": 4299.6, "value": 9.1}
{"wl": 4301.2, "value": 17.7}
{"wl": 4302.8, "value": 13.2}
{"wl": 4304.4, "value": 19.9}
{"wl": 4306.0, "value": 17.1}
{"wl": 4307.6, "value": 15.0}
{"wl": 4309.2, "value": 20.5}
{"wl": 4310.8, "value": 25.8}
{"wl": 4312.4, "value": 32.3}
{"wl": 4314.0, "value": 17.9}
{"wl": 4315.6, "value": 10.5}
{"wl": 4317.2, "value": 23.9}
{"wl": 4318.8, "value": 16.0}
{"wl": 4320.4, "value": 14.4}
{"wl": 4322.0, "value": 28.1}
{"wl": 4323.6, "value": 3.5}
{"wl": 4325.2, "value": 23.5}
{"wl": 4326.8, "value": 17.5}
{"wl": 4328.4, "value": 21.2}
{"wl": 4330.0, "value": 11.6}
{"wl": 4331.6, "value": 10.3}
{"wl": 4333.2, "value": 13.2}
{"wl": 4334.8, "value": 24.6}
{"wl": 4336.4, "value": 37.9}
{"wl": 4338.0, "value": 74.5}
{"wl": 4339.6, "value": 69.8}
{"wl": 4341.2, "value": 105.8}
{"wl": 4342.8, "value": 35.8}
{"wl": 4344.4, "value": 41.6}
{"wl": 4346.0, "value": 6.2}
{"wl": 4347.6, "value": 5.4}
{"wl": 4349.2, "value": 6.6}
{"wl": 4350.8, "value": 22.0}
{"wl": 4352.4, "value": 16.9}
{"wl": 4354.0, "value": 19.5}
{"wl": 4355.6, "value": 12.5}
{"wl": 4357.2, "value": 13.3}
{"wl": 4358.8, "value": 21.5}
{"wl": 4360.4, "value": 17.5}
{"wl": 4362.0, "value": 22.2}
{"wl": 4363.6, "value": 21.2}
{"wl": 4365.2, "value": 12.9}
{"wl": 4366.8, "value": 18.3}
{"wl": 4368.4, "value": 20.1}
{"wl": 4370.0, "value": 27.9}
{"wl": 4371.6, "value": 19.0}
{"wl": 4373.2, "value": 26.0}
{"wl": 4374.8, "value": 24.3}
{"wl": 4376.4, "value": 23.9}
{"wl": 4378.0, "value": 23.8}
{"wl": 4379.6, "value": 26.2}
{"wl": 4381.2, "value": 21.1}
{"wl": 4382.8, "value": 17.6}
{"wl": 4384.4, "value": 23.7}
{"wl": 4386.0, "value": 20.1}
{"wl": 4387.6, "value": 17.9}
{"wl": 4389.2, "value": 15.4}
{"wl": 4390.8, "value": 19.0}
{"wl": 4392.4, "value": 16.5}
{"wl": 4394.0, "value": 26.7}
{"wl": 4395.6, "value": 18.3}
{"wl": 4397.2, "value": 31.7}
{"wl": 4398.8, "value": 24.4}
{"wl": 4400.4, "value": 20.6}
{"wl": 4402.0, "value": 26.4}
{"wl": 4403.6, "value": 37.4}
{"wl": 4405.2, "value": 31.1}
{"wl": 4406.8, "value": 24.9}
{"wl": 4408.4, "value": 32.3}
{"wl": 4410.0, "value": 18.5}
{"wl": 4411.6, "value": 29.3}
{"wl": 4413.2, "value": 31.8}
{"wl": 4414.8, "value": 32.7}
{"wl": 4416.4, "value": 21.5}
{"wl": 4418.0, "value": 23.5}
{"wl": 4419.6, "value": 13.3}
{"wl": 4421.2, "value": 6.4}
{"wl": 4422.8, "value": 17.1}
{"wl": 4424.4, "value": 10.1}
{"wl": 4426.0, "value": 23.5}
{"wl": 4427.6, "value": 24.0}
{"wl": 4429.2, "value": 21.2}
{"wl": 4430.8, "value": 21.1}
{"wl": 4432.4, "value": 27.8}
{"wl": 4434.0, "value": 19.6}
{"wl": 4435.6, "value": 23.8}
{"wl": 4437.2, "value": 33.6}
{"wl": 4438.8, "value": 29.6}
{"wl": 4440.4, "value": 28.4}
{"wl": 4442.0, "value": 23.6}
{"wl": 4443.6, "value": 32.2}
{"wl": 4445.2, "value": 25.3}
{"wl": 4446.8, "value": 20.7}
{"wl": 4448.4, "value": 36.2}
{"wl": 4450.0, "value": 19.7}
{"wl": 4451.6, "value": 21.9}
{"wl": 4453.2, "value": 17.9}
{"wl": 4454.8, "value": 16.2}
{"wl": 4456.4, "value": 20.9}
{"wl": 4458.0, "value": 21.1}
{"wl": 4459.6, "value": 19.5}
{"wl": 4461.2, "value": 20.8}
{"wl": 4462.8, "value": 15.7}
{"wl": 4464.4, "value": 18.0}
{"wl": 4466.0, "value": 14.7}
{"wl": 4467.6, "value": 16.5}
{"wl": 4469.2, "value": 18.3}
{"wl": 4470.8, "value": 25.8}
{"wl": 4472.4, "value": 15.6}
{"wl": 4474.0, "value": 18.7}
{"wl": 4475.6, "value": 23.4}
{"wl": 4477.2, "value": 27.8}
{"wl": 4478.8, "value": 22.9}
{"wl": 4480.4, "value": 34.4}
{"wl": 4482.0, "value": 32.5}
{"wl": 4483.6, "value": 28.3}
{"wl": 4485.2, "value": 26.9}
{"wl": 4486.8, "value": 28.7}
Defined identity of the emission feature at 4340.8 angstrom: [O II]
